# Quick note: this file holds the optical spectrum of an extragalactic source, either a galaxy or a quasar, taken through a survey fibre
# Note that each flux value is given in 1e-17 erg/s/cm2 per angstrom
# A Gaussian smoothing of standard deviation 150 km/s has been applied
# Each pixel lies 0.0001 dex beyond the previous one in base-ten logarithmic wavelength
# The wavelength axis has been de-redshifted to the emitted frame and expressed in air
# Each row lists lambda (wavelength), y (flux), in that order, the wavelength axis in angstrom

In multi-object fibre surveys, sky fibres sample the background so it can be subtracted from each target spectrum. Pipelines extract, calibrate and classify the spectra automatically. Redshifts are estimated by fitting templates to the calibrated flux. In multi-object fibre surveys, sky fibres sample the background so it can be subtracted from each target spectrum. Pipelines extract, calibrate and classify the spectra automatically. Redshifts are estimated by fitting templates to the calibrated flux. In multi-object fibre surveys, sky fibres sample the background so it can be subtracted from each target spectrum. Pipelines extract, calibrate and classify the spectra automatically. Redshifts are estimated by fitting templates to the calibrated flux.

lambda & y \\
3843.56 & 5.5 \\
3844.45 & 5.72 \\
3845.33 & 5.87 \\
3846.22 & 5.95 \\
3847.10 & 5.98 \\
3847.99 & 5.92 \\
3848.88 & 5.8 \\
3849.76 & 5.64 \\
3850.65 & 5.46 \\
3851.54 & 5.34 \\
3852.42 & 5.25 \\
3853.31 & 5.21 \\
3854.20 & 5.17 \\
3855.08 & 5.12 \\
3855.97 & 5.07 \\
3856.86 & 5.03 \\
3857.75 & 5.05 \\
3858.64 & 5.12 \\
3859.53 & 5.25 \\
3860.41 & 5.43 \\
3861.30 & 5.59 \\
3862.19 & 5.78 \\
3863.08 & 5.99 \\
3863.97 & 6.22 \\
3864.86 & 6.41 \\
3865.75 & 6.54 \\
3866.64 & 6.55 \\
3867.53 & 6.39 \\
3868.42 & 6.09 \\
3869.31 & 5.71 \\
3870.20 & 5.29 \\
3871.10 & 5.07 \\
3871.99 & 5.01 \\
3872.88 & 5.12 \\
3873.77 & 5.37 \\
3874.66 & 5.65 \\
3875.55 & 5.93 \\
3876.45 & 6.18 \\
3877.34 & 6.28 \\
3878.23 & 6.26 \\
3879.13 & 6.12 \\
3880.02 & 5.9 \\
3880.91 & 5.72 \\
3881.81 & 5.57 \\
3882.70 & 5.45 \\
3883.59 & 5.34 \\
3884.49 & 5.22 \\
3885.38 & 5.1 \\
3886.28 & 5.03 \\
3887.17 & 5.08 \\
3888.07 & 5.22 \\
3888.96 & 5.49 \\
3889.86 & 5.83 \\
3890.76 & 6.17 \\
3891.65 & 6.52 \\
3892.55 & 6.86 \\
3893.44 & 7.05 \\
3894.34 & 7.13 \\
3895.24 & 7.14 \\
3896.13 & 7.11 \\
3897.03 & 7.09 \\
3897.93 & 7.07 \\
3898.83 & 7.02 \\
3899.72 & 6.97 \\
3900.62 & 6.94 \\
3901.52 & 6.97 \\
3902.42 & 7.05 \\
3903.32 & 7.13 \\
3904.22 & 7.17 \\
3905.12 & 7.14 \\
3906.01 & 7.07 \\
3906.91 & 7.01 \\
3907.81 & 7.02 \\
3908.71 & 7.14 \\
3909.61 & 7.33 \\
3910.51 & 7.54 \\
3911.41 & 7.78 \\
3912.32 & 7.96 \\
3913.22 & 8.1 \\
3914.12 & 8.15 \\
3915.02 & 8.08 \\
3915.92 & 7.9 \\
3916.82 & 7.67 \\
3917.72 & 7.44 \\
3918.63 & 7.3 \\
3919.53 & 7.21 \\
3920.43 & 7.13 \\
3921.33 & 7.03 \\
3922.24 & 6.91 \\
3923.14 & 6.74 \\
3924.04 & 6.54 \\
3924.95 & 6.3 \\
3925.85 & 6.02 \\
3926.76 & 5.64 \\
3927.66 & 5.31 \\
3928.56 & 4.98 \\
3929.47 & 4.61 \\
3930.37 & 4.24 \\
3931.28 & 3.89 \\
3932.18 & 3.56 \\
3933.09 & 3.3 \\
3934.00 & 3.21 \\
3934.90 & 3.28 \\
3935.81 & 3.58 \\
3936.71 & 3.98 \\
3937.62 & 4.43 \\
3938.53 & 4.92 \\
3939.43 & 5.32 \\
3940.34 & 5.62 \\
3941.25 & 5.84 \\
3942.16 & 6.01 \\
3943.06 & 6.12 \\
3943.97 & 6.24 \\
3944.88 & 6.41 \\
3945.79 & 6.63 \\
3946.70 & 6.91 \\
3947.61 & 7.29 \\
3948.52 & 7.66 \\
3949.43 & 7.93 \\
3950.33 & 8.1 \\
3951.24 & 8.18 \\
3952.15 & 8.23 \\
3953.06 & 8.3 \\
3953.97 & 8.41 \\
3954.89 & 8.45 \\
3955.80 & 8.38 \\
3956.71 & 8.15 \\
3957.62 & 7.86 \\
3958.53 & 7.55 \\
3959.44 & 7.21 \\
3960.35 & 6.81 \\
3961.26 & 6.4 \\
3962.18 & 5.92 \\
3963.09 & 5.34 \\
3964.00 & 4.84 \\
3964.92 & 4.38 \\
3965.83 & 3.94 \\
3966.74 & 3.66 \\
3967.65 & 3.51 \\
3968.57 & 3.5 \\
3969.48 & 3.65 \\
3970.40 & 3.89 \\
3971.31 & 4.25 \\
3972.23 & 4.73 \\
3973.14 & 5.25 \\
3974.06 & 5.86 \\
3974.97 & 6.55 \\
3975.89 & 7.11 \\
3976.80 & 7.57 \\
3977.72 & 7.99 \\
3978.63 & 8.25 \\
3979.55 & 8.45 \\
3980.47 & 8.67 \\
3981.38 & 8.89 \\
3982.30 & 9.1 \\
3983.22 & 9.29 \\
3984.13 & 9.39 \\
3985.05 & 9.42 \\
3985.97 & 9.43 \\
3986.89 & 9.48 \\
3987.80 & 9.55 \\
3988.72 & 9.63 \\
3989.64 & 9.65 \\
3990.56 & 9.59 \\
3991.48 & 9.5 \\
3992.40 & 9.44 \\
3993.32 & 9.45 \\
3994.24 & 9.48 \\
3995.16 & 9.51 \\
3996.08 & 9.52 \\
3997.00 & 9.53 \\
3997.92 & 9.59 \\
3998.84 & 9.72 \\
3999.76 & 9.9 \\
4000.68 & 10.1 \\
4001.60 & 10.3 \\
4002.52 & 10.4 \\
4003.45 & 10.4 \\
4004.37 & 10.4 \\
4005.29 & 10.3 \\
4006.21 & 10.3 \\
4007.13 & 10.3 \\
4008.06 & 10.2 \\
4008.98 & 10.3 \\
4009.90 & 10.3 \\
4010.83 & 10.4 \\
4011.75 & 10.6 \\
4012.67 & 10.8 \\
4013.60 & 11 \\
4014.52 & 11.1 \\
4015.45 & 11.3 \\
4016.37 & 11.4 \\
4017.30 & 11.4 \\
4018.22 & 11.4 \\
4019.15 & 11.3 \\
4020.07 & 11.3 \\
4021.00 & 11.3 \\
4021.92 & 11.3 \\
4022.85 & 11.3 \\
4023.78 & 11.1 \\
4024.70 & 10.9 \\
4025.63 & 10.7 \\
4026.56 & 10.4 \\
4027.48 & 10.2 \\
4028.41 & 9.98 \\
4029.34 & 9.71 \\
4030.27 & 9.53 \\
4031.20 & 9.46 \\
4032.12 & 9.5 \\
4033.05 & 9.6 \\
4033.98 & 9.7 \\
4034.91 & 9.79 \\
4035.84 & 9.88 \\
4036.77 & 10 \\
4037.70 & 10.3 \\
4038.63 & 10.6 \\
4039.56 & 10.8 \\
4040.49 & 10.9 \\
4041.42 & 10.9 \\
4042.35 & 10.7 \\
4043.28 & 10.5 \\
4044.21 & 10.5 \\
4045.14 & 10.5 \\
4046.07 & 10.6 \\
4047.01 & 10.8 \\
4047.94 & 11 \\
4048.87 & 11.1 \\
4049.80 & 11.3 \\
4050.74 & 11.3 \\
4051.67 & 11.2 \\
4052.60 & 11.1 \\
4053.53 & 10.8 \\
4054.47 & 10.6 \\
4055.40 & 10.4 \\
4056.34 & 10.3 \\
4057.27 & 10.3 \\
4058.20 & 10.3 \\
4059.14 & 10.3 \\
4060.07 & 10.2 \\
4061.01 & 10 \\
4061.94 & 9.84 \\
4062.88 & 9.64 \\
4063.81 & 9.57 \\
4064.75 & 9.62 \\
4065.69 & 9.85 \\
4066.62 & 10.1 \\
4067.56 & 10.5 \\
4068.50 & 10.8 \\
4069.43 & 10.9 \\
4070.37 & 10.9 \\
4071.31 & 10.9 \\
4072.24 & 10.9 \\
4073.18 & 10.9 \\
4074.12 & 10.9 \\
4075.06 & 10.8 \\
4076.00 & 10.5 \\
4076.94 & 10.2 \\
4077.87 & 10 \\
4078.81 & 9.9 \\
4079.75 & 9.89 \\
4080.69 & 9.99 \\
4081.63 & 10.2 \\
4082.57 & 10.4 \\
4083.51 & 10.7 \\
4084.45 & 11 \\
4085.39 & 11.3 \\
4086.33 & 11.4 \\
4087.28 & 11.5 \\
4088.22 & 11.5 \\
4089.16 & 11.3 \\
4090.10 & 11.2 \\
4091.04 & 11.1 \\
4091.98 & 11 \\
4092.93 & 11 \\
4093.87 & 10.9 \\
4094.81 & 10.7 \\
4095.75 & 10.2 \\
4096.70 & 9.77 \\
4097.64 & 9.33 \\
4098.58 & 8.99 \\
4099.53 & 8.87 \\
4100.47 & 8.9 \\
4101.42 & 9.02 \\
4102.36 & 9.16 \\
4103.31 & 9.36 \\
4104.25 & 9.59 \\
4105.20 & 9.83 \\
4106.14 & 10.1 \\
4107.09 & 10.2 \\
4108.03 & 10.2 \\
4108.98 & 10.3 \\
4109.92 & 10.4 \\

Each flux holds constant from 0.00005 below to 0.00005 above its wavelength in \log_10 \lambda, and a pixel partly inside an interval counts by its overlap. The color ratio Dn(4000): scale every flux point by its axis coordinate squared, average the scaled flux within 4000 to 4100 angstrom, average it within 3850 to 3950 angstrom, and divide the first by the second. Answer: 1.87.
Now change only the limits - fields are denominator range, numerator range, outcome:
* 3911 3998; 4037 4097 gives 1.63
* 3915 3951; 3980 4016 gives 1.73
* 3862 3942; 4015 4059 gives 1.86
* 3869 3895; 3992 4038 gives 1.92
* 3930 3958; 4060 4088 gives 1.81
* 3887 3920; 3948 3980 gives 0.94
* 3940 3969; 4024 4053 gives 1.66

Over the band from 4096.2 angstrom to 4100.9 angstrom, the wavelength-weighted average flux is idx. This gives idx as 9.18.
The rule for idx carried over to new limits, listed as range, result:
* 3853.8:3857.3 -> 5.1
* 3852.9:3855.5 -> 5.18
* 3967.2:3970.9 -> 3.64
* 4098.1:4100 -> 8.93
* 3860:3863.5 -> 5.69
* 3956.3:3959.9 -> 7.7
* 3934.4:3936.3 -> 3.45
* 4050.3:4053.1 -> 11.2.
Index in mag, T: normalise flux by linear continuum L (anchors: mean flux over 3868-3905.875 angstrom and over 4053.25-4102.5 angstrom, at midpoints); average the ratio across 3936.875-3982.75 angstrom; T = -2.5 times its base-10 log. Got 0.19 mag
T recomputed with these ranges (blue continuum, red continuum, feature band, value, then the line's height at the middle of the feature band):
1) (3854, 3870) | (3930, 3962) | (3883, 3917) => -0.148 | 5.95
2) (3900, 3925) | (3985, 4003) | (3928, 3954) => 0.387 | 8.12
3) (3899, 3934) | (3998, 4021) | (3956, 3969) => 0.437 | 8.59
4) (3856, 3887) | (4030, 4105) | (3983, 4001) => -0.121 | 8.56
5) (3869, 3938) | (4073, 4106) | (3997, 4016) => -0.222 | 8.45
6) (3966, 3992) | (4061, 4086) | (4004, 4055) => -0.187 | 8.96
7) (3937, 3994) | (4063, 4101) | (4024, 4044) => -0.130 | 9.06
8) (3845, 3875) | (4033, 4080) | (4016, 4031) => -0.123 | 9.64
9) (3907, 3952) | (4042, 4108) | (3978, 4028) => -0.206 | 8.36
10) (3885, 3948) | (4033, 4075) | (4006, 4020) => -0.173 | 9.23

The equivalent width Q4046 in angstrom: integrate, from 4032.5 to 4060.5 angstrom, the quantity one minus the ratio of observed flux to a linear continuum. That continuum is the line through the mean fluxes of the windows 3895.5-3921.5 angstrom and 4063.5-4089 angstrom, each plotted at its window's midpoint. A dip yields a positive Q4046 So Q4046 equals -1.5 angstrom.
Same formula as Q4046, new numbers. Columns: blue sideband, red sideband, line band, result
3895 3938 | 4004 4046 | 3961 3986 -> 6.6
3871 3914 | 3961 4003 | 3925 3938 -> 4.9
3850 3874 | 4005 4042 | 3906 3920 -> -0.9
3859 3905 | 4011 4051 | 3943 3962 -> 1.7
